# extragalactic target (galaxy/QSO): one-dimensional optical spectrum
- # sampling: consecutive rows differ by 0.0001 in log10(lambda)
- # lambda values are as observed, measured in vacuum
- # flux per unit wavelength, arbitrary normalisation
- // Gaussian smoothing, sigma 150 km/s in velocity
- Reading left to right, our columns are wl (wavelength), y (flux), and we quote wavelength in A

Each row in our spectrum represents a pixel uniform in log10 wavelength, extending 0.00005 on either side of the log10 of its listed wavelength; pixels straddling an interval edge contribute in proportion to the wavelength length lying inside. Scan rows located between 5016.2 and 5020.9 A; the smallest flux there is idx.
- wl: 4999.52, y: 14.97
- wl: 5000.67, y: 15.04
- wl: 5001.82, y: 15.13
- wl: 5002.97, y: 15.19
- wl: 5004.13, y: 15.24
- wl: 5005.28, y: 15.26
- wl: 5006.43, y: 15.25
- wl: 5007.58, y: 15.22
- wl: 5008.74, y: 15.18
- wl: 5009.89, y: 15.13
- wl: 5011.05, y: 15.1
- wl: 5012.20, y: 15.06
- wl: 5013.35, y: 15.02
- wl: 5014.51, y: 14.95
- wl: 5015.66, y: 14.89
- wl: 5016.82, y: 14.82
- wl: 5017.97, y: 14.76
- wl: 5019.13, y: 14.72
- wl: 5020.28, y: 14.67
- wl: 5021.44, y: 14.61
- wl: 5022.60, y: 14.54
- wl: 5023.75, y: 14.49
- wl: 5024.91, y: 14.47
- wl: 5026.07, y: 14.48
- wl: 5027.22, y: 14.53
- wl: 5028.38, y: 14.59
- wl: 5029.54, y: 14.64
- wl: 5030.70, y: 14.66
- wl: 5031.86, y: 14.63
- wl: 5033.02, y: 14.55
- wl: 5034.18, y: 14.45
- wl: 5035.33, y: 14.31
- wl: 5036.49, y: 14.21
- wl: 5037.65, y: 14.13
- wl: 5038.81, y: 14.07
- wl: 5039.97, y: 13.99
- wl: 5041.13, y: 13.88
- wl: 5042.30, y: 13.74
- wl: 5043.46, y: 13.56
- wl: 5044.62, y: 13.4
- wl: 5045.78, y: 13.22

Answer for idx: 14.67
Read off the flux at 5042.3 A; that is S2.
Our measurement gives 13.74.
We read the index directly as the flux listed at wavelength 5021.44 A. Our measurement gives 14.61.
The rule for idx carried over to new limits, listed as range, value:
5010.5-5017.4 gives 14.82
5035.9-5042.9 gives 13.74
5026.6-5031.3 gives 14.53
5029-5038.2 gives 14.13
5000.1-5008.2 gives 15.04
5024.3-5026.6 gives 14.47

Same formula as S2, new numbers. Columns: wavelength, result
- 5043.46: 13.56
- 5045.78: 13.22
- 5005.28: 15.26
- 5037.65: 14.13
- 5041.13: 13.88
